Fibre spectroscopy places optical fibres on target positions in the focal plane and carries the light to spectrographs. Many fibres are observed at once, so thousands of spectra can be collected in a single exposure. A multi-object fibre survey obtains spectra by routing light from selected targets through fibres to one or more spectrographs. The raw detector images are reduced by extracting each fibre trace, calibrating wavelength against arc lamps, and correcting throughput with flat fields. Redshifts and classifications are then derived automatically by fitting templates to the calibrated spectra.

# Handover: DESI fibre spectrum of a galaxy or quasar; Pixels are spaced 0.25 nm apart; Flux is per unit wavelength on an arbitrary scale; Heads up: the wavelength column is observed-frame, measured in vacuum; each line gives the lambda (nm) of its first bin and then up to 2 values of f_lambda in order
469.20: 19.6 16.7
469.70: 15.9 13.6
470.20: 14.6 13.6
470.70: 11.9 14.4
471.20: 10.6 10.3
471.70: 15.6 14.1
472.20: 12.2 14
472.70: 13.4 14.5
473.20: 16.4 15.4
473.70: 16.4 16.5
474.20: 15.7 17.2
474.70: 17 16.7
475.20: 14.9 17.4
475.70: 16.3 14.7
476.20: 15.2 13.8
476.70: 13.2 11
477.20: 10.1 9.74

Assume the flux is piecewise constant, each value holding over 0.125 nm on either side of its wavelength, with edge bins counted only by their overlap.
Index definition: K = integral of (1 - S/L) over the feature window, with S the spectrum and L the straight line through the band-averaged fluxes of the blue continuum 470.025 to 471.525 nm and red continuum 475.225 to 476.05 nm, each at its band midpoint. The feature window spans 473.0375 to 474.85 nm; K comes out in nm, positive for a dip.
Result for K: -0.18 nm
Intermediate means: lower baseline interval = 12.7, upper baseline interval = 16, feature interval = 16.3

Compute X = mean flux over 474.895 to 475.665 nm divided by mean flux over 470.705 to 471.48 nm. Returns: 1.36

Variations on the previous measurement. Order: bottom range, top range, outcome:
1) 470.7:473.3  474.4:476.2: 1.21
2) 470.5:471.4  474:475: 1.36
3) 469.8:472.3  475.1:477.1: 1.10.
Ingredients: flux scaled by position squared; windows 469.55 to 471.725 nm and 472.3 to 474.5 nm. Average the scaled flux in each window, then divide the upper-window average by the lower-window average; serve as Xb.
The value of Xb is 1.17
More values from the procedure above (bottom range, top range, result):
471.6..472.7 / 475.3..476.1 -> 1.18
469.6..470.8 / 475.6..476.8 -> 1.08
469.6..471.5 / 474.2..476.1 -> 1.26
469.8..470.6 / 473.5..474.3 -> 1.18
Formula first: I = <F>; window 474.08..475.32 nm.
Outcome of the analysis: 16.3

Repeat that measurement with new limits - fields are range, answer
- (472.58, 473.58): 14.9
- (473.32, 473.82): 15.9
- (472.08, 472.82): 13.2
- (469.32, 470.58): 14.9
